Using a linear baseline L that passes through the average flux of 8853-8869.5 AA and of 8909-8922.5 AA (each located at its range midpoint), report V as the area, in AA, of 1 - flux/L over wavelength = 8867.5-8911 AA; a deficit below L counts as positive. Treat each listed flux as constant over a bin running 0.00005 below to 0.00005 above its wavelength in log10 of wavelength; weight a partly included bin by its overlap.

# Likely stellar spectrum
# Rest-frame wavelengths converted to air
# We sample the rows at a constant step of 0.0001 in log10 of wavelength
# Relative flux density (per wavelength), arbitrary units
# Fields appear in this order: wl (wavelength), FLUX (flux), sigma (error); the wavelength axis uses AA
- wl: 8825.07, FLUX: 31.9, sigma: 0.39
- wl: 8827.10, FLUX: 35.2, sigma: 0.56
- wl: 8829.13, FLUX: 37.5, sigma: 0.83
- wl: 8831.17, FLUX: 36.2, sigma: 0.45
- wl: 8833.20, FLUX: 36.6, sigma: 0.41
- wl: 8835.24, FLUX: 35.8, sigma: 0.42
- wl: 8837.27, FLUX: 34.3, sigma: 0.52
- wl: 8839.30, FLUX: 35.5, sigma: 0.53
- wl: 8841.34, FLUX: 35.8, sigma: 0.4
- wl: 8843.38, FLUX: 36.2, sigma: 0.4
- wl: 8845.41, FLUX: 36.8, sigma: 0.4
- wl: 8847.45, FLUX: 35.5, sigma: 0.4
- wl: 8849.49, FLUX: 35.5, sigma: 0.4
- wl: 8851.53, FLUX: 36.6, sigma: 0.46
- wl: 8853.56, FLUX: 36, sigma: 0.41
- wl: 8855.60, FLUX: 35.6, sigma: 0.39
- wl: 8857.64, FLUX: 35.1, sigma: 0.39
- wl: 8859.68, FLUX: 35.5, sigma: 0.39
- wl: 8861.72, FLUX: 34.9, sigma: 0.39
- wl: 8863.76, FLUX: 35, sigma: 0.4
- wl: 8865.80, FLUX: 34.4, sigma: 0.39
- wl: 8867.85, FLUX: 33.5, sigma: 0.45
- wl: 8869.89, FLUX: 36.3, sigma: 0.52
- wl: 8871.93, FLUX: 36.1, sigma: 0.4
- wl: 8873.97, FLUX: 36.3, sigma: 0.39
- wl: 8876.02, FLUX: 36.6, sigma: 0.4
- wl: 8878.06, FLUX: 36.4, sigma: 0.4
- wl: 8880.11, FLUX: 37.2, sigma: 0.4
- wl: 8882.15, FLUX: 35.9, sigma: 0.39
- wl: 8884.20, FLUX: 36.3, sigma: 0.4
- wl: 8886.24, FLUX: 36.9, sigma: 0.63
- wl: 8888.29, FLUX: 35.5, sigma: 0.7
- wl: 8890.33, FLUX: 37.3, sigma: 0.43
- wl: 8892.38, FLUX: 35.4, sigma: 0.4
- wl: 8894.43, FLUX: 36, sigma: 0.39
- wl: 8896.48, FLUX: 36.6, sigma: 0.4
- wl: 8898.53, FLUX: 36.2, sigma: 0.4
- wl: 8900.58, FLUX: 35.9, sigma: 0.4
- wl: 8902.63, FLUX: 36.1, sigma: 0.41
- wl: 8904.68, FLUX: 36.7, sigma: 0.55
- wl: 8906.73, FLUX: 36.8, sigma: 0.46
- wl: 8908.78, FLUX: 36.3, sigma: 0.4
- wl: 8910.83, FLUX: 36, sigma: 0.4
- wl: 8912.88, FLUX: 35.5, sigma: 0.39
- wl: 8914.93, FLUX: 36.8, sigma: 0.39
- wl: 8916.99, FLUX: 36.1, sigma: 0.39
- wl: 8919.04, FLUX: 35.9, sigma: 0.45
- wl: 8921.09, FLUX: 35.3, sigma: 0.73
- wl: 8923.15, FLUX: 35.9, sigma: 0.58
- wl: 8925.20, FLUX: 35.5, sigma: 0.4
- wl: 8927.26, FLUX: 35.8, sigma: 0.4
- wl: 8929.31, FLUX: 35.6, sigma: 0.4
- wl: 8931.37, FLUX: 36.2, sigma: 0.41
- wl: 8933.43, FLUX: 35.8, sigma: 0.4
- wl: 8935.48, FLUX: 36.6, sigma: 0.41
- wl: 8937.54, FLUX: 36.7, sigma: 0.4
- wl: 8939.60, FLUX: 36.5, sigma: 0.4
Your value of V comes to -0.9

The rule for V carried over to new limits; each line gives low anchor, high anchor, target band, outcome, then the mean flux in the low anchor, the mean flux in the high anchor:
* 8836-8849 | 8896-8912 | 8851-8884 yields 0.2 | 35.7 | 36.3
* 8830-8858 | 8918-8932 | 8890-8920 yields -0.4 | 35.8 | 35.7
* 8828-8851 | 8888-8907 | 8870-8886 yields -0.1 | 36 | 36.3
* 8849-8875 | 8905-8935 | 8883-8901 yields -0.3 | 35.4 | 36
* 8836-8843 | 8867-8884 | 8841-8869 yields 0.1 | 35.3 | 36.1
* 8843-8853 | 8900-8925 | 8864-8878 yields 0.2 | 36.1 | 36.1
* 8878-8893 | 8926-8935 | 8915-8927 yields 0.1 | 36.4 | 35.9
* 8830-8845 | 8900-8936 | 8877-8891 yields -0.2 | 35.8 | 36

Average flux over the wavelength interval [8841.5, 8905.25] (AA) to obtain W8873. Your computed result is 35.9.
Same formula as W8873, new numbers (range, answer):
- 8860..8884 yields 35.7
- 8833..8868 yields 35.5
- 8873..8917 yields 36.3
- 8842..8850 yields 36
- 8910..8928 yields 35.9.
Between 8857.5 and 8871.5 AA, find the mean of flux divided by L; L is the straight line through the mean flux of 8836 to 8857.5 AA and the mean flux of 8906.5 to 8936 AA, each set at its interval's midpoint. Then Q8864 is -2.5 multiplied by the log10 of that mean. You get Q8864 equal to 0.03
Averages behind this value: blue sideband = 35.8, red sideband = 36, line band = 35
